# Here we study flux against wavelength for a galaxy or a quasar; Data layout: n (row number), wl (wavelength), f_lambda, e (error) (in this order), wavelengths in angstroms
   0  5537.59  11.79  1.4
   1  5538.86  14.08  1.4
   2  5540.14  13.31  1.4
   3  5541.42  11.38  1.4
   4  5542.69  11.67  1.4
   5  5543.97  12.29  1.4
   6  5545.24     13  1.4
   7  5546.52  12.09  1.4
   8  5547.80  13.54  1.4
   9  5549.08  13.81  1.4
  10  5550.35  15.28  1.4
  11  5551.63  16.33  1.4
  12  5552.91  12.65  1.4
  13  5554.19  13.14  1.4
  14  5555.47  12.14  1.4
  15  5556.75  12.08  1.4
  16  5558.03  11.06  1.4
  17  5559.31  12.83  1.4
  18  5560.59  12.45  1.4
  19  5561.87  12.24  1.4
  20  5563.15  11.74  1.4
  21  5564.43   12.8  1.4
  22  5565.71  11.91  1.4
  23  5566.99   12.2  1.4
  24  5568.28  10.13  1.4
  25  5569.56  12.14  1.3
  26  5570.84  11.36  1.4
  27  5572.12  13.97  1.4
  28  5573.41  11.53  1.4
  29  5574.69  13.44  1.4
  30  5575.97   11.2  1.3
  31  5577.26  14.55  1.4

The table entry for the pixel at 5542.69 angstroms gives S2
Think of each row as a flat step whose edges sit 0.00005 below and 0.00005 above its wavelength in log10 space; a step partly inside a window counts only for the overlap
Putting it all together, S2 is 11.67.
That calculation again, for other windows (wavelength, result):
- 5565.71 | 11.91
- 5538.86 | 14.08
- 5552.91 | 12.65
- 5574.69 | 13.44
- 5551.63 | 16.33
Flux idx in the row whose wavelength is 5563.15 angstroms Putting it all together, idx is 11.74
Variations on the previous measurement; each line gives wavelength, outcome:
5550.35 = 15.28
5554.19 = 13.14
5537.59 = 11.79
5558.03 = 11.06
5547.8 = 13.54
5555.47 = 12.14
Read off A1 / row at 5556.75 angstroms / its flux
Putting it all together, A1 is 12.08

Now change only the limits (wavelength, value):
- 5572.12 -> 13.97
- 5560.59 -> 12.45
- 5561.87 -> 12.24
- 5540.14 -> 13.31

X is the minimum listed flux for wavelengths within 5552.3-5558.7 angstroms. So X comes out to 11.06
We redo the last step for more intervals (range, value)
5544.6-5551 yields 12.09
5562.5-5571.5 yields 10.13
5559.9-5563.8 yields 11.74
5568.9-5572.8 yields 11.36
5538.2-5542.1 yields 11.38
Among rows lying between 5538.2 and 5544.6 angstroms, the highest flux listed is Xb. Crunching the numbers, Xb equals 14.08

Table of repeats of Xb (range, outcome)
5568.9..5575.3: 13.97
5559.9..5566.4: 12.8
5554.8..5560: 12.83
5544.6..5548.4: 13.54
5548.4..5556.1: 16.33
